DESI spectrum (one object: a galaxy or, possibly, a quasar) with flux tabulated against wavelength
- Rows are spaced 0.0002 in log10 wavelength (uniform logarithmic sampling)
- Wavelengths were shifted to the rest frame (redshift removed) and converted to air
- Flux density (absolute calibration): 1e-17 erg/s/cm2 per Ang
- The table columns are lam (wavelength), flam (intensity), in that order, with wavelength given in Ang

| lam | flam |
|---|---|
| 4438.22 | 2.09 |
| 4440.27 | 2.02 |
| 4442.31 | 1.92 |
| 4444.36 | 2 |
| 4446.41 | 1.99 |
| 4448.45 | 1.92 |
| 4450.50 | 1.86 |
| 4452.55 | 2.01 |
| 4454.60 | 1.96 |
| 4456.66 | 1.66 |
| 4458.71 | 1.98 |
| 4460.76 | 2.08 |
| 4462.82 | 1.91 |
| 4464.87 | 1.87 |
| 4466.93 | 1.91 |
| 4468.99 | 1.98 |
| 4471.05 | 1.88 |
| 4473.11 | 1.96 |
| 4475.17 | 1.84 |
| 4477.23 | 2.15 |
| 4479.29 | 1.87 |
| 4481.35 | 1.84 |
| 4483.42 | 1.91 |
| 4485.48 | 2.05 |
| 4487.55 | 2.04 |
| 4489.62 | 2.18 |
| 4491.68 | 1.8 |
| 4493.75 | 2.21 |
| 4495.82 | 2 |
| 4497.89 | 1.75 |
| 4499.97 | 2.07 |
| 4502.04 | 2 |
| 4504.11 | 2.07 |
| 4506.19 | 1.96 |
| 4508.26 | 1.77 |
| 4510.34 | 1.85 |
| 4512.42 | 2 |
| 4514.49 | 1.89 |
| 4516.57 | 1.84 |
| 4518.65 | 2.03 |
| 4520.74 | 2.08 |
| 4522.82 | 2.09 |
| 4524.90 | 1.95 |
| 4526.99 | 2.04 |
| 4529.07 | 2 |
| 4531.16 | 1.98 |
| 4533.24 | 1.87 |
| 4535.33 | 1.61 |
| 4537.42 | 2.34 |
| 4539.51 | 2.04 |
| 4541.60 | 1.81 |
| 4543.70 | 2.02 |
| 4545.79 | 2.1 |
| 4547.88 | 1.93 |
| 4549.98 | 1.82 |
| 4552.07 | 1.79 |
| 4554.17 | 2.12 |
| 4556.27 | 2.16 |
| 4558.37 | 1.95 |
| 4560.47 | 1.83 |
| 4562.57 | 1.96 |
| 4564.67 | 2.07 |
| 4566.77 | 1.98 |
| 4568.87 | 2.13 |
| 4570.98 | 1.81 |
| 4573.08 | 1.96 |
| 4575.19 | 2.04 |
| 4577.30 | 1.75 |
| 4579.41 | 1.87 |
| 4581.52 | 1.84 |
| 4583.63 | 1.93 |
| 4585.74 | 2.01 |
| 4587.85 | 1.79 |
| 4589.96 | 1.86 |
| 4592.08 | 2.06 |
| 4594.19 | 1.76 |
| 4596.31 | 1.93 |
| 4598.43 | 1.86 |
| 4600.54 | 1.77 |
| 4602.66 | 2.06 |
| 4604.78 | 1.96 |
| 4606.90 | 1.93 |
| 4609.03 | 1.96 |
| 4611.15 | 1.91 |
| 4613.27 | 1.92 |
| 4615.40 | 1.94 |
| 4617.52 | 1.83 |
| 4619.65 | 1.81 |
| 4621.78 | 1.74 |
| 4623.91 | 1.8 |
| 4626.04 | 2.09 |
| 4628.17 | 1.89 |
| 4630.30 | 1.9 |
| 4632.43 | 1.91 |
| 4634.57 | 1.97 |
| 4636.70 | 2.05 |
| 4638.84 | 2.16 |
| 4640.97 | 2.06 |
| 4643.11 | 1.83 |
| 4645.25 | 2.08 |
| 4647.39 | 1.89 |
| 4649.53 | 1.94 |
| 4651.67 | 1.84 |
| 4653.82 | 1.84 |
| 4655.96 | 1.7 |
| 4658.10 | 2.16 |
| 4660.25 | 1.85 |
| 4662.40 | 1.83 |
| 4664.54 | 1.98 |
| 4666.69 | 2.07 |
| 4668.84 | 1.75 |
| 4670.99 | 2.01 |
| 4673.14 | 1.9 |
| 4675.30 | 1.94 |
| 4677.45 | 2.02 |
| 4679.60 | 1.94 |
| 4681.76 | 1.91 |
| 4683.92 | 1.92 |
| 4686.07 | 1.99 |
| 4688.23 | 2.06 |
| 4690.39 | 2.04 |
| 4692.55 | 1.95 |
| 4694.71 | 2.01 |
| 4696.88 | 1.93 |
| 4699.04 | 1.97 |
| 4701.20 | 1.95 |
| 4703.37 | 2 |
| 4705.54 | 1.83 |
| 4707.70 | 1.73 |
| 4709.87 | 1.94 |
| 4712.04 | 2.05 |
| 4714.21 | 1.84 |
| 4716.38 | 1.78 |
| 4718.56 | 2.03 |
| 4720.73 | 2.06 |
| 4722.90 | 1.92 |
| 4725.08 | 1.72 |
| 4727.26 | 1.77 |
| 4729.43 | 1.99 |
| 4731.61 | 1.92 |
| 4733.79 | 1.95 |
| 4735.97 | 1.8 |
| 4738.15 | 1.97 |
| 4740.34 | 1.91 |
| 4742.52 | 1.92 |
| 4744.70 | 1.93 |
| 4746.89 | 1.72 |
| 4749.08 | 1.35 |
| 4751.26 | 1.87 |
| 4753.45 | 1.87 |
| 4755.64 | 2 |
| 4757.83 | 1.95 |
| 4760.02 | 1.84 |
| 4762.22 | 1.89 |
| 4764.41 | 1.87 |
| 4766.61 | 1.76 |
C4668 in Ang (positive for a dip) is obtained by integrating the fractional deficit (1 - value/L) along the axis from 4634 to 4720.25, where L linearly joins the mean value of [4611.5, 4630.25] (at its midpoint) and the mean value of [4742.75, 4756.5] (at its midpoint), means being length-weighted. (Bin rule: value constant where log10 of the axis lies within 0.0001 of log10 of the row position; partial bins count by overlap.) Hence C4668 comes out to -4.7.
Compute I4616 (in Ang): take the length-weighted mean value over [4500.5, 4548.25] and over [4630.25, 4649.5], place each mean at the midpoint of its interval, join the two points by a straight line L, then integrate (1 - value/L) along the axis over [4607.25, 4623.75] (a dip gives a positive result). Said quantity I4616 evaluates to 0.9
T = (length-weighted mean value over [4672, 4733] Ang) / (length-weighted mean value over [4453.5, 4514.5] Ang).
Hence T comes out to 0.99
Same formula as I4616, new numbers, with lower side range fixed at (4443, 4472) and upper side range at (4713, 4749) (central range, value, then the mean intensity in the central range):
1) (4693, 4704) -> -0.5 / 1.97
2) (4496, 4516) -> -0.1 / 1.93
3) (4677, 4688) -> -0.4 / 1.96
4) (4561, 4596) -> -0.4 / 1.92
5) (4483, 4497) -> -0.8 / 2.03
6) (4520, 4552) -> -1.0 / 1.97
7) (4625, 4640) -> -0.8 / 2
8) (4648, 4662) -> 0.0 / 1.89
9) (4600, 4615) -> -0.3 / 1.94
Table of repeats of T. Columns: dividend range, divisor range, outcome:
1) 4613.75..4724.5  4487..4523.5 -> 0.98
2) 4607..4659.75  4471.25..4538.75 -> 0.98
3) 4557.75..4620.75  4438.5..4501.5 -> 0.98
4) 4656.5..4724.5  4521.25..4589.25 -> 0.99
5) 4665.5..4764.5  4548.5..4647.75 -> 0.99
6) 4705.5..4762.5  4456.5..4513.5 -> 0.96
